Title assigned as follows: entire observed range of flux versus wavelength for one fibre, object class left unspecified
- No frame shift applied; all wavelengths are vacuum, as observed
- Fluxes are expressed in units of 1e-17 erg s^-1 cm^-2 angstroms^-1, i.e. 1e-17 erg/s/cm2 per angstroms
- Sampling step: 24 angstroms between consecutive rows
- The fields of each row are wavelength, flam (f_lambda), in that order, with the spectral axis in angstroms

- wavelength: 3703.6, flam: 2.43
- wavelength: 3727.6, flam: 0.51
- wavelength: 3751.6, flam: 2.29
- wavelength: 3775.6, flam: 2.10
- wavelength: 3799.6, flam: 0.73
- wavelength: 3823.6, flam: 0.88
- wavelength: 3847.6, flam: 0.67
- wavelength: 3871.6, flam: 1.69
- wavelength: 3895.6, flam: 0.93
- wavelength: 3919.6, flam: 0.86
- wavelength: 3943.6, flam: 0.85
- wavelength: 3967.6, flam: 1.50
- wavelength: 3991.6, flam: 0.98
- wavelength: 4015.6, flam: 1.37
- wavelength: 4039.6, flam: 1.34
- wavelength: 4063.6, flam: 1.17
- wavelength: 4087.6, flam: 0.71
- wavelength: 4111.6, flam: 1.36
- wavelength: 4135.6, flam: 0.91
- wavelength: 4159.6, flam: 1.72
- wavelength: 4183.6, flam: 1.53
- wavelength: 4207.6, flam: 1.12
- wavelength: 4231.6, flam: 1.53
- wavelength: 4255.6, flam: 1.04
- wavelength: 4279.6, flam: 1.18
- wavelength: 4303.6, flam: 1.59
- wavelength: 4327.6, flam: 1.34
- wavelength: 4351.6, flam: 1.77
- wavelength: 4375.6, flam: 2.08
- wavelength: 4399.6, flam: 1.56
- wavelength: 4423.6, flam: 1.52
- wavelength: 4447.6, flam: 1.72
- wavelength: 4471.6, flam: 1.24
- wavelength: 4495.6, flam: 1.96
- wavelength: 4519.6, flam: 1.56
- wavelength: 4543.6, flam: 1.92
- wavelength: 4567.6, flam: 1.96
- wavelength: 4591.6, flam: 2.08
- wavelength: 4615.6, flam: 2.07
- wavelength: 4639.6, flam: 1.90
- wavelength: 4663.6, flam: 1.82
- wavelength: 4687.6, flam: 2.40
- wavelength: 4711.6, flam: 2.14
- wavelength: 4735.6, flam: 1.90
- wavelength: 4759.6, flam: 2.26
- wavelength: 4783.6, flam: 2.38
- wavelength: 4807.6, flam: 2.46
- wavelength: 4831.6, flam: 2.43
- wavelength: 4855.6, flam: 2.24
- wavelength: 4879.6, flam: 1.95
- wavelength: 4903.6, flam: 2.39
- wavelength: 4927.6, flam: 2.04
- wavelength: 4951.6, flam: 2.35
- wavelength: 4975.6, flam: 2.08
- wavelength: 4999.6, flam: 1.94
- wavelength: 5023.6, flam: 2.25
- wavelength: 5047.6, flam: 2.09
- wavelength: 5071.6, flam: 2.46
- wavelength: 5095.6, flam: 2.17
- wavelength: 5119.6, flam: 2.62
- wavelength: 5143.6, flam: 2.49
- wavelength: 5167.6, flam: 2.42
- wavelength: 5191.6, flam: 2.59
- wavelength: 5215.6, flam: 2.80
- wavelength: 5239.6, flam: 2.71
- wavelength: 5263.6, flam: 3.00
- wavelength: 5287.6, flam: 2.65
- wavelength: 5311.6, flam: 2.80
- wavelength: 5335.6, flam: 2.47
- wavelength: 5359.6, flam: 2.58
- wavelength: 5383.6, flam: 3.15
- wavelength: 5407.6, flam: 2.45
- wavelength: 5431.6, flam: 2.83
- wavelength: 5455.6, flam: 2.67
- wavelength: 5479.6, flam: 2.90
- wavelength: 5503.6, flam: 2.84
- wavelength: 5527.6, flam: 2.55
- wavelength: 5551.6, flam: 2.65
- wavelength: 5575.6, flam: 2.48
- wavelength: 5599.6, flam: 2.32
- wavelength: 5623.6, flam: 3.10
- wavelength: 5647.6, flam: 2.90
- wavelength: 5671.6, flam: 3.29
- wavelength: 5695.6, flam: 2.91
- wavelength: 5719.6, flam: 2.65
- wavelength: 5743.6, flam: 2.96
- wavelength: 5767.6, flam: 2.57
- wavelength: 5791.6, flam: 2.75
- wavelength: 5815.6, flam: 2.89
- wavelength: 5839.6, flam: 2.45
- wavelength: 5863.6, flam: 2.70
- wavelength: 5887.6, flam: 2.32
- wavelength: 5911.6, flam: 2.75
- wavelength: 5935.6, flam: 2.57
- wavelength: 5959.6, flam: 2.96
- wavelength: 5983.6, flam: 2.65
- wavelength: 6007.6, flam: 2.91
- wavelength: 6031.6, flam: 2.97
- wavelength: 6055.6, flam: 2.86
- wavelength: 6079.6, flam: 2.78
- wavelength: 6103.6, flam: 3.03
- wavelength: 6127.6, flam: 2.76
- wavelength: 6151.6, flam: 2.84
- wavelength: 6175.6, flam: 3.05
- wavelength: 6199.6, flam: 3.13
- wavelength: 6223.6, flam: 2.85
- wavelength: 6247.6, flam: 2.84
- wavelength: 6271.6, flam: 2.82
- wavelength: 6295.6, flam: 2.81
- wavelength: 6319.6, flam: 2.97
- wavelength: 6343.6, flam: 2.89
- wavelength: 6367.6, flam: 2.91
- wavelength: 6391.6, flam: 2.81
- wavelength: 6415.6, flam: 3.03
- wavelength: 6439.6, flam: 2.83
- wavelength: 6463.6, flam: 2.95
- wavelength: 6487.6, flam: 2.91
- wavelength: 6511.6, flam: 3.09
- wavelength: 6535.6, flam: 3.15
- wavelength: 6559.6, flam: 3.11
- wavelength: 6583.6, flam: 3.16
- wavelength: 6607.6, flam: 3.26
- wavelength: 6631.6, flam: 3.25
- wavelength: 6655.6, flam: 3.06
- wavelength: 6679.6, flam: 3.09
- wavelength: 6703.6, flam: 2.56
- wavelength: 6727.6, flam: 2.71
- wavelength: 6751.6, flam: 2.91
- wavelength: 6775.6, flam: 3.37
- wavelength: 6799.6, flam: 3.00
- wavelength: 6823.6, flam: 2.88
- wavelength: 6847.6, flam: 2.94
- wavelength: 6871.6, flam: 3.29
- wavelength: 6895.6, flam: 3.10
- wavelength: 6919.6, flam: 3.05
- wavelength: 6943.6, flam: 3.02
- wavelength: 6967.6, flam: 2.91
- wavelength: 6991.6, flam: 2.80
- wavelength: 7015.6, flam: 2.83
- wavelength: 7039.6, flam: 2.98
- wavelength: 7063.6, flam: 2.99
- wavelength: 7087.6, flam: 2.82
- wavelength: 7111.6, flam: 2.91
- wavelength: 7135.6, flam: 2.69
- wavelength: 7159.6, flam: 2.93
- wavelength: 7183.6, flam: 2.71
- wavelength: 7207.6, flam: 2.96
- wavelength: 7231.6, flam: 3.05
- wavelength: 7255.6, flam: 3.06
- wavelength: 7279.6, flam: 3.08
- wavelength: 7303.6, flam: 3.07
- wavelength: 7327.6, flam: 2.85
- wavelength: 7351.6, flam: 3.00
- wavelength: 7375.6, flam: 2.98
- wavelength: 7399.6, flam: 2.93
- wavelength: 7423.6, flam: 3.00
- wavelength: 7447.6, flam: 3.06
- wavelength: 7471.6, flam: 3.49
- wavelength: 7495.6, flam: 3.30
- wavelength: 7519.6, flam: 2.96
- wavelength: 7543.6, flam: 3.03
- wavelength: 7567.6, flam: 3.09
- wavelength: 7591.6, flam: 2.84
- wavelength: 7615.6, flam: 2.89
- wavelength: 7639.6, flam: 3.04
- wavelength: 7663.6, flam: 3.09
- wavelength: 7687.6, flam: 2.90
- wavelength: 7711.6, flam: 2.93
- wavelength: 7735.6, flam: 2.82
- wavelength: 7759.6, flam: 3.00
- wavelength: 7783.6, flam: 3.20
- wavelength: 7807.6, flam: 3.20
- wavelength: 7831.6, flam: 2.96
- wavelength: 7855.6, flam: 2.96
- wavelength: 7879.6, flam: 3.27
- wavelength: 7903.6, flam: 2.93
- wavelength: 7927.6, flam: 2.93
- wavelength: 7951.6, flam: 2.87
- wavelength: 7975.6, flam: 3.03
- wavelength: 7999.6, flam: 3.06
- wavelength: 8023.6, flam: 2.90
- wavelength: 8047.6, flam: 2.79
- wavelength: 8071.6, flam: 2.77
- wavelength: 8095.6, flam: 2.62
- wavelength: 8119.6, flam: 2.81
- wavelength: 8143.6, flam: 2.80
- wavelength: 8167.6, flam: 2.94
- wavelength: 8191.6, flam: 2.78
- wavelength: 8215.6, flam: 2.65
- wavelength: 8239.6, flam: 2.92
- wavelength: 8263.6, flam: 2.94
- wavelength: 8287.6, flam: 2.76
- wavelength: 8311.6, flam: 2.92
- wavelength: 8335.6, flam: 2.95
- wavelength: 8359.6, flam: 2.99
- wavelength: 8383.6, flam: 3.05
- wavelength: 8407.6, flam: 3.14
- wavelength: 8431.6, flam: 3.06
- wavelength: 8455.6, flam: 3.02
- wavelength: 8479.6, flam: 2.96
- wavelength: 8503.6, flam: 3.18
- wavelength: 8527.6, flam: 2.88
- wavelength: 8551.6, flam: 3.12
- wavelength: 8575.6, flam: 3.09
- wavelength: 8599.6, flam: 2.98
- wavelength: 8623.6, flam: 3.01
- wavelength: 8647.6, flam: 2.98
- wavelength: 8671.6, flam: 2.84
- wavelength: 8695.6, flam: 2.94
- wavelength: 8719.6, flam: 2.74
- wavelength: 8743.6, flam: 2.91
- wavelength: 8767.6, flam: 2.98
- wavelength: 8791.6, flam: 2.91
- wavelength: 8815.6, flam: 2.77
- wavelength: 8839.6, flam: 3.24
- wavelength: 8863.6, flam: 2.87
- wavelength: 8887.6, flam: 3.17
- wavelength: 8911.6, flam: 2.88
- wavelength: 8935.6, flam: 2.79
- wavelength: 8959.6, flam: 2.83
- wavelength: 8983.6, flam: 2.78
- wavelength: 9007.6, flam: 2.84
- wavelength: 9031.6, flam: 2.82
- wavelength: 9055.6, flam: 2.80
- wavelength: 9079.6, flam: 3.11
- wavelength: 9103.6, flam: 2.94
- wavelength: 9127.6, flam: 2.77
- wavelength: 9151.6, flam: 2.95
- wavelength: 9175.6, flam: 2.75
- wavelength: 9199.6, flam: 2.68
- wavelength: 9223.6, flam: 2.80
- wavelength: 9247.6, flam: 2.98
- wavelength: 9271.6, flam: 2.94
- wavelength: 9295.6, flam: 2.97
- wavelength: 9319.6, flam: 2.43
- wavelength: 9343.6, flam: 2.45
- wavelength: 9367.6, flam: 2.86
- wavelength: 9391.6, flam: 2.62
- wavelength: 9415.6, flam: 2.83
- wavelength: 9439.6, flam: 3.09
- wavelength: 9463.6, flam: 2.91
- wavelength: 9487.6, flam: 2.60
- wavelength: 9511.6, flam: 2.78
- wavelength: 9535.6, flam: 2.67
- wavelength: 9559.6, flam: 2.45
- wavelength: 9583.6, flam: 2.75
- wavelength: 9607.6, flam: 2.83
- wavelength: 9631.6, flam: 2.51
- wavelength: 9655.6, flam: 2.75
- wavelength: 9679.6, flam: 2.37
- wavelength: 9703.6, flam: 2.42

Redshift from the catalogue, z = 0.14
